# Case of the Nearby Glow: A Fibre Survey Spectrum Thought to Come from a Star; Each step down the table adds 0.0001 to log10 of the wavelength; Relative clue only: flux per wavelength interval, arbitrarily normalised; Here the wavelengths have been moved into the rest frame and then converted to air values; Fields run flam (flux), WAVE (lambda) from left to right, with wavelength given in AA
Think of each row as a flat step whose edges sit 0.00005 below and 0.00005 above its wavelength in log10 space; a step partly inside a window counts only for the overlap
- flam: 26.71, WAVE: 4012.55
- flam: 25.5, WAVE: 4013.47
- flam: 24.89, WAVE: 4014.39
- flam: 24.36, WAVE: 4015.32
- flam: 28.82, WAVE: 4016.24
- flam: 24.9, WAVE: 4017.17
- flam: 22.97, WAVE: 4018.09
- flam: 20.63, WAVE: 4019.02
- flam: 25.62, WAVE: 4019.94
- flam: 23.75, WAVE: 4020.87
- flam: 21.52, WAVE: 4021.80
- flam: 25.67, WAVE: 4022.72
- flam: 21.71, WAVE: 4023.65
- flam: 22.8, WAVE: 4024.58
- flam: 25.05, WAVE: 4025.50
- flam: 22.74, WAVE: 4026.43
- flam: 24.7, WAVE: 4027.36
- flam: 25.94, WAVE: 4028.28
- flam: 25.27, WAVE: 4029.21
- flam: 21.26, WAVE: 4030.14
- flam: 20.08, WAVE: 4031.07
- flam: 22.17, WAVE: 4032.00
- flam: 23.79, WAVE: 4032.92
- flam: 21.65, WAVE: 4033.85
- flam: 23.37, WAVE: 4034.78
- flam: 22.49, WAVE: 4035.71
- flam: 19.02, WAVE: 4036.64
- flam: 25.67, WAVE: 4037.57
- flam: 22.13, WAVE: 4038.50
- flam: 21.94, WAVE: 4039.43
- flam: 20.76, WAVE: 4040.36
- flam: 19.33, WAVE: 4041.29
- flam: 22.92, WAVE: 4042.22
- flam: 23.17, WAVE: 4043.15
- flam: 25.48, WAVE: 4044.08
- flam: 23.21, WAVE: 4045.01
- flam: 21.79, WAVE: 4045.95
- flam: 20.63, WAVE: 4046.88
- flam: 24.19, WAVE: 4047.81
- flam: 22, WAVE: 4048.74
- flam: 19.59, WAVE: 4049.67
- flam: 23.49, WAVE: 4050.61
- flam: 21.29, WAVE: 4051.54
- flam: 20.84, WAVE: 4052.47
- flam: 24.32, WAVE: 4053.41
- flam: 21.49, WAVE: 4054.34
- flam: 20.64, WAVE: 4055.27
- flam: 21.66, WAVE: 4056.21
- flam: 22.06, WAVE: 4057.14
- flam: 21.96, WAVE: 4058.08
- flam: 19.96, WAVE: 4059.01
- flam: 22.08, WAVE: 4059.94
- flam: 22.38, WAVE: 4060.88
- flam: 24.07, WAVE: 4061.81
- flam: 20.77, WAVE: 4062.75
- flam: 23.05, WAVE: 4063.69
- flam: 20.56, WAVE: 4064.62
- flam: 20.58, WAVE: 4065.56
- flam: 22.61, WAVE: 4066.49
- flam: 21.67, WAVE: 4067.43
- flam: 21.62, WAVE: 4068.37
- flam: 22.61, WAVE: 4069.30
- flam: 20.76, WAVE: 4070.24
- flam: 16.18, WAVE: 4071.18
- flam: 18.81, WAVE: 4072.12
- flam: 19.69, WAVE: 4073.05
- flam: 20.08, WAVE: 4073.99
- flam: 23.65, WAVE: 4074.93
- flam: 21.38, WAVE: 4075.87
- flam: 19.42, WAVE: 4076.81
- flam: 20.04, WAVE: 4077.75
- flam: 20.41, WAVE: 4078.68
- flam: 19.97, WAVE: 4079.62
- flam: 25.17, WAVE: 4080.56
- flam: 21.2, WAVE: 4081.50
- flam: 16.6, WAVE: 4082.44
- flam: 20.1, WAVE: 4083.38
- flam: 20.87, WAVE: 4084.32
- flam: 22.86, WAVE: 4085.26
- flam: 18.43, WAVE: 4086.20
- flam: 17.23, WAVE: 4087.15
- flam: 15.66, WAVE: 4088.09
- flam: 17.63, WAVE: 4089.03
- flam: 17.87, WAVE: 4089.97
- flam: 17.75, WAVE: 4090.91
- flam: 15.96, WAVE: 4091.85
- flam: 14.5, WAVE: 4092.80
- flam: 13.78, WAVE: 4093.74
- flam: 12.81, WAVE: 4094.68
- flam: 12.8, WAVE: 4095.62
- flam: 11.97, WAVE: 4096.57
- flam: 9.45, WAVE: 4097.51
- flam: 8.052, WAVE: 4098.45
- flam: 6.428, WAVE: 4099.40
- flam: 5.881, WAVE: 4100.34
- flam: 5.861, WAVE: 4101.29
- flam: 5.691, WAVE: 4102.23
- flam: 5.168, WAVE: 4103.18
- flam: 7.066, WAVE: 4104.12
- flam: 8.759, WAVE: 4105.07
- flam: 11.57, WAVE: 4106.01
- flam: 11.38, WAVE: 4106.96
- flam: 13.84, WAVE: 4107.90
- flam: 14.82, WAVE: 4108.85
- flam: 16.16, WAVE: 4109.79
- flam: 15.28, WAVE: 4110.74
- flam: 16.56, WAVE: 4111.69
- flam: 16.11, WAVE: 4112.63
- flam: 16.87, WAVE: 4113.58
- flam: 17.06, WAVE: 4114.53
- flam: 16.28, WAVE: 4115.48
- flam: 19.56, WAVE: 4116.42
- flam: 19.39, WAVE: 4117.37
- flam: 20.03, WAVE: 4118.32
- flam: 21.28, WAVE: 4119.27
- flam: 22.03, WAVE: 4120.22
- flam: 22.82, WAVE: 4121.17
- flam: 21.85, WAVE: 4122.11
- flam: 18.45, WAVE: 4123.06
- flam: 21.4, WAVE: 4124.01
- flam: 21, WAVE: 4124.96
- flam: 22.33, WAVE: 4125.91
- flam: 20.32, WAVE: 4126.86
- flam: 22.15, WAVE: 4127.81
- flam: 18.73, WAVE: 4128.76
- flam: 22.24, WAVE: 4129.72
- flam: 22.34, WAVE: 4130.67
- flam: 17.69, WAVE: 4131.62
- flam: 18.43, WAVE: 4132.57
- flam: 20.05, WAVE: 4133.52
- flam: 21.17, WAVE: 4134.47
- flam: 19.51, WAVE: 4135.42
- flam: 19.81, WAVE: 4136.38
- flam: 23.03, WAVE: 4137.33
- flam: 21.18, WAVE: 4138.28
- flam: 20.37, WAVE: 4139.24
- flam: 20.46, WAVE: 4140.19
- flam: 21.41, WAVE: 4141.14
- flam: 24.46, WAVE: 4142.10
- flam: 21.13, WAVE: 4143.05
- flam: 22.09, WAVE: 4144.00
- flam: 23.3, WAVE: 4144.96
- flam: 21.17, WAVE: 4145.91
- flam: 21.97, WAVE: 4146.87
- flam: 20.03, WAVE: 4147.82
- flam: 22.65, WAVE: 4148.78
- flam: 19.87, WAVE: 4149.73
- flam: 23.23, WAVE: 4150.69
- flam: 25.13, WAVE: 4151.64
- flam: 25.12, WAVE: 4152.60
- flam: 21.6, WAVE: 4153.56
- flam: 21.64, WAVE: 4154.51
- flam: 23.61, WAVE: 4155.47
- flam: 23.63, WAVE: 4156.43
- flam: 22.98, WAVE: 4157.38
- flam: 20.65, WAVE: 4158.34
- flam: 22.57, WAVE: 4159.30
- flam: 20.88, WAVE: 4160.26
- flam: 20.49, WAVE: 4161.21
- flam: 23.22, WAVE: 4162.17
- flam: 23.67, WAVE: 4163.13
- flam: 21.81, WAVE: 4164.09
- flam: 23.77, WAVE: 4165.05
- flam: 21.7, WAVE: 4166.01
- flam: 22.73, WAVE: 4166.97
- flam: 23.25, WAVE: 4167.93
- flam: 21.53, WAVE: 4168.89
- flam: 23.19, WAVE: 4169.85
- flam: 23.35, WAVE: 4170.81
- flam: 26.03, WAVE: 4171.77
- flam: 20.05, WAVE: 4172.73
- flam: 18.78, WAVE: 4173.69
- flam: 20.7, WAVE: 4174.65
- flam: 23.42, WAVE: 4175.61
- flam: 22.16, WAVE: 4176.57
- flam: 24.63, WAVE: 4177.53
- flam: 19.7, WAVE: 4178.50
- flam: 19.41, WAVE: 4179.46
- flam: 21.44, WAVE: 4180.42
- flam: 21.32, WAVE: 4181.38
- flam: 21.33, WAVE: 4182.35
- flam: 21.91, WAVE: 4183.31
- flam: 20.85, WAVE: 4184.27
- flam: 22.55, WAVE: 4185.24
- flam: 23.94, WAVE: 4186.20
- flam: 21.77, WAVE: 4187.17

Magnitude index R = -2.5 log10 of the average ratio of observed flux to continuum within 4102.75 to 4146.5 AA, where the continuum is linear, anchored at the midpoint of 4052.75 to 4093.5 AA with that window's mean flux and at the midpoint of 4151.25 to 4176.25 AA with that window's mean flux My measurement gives 0.16 mag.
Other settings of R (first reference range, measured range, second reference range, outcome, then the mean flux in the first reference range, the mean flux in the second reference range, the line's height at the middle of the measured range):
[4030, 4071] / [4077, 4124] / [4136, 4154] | 0.36 mag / 21.9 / 22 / 22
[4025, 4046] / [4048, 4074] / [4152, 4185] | 0.06 mag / 22.8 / 22.2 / 22.7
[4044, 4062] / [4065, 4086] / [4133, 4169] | 0.07 mag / 22.1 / 22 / 22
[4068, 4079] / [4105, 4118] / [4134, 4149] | 0.33 mag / 20.4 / 21.5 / 21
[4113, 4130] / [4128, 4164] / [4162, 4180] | -0.02 mag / 20.2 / 22.2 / 21.2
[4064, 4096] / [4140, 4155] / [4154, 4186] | -0.04 mag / 19.2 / 22.1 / 21.4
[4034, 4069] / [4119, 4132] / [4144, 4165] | 0.06 mag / 22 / 22.4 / 22.3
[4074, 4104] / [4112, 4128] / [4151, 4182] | -0.09 mag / 15.6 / 22.3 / 18.3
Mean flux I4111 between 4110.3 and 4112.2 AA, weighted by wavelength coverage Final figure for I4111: 16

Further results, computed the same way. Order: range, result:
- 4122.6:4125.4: 20.3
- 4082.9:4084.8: 20.5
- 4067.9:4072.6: 20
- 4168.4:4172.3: 23.5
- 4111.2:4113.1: 16.4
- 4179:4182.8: 20.9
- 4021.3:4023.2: 23.6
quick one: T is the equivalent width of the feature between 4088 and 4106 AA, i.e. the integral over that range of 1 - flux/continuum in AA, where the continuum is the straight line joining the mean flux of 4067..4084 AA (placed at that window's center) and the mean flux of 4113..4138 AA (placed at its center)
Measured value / 8.2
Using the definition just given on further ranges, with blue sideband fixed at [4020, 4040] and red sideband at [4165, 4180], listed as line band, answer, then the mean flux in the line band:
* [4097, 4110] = 7.72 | 9.17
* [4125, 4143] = 1.18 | 20.9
